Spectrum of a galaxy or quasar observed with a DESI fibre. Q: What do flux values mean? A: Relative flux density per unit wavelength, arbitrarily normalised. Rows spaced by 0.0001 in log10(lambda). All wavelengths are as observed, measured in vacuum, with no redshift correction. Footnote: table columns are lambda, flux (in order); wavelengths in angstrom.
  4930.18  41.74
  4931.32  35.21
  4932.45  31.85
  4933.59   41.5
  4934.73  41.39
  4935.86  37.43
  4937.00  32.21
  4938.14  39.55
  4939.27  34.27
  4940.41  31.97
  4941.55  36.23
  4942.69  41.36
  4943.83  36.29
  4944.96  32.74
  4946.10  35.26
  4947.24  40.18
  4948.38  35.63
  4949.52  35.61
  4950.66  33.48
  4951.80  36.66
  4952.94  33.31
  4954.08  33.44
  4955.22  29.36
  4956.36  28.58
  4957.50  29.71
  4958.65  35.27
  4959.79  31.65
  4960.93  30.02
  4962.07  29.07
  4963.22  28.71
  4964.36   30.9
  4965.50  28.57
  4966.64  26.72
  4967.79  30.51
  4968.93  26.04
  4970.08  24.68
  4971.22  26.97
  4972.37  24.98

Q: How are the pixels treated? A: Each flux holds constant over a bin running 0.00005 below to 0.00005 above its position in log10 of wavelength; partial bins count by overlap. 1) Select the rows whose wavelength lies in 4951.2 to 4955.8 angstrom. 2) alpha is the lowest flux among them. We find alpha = 29.36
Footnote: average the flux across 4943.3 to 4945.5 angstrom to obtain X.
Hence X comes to 34.6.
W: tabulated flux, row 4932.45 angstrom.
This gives 31.85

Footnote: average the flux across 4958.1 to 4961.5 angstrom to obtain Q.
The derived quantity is 32.3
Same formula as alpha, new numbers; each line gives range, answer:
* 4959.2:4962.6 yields 29.07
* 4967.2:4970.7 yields 24.68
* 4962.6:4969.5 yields 26.04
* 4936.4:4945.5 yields 31.97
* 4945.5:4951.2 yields 33.48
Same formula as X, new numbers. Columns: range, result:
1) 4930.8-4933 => 33.6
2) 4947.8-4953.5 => 34.9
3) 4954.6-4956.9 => 29.1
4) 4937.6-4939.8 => 37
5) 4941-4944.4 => 38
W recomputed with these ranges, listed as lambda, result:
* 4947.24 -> 40.18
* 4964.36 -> 30.9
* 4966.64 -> 26.72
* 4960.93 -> 30.02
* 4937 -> 32.21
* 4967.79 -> 30.51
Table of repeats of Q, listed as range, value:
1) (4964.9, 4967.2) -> 27.8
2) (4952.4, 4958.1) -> 30.9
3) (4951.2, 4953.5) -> 35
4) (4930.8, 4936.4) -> 37.5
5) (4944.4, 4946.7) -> 34.1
